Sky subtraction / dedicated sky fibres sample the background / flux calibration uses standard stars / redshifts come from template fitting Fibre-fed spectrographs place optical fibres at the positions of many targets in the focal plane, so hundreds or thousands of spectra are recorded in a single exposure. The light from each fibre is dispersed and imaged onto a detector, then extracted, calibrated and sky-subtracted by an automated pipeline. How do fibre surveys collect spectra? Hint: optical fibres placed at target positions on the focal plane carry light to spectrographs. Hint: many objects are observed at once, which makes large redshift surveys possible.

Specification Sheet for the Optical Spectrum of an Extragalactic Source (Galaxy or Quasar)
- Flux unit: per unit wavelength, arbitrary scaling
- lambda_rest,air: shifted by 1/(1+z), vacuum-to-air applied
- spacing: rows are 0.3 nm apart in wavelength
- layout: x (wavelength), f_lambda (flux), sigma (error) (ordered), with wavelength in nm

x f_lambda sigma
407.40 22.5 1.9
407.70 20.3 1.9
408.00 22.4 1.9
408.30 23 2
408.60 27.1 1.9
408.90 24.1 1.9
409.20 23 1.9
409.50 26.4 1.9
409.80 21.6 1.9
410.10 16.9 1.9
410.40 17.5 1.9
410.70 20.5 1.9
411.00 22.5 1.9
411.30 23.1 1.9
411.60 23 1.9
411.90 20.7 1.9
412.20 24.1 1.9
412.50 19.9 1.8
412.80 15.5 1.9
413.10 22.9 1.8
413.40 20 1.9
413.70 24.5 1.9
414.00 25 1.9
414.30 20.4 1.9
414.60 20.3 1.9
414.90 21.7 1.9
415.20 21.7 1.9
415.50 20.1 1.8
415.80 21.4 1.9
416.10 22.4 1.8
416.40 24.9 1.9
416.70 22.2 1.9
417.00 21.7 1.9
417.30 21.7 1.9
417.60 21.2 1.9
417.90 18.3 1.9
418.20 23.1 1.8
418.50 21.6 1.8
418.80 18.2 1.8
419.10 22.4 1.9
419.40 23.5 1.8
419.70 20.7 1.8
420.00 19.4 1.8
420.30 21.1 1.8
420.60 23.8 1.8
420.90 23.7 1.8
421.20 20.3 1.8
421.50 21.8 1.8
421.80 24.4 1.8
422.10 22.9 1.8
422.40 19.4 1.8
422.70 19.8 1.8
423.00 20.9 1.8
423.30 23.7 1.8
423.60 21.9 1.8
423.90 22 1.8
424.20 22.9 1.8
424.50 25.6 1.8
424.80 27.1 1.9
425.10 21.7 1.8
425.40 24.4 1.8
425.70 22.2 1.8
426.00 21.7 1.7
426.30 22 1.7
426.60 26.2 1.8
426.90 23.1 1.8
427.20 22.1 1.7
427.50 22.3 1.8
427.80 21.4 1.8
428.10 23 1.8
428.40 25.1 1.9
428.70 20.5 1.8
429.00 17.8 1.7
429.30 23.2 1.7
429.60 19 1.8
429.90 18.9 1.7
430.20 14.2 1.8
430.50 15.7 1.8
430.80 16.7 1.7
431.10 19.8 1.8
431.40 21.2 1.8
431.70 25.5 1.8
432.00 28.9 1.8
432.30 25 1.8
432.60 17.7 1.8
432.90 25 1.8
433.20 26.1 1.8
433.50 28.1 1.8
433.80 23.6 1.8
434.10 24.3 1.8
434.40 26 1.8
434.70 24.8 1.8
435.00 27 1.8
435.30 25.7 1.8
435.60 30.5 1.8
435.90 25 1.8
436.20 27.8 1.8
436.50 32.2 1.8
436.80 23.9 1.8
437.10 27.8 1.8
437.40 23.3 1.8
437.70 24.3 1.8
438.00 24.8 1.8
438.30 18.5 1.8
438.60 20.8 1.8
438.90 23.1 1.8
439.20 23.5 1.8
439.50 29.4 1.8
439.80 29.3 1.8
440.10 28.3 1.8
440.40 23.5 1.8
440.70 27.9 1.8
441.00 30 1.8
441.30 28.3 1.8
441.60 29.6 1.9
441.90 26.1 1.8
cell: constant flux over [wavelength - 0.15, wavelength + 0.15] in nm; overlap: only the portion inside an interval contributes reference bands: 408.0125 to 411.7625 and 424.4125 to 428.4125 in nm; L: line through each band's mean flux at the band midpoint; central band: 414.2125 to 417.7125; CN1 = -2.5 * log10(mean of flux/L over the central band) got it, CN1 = 0.052 mag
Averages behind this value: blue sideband 22.4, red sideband 23.3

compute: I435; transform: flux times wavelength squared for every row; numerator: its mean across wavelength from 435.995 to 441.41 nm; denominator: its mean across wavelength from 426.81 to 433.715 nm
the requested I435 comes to 1.2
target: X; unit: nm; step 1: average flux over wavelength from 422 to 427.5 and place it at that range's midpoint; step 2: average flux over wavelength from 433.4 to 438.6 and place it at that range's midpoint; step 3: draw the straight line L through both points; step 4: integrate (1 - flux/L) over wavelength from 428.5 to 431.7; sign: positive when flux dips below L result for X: 0.66 nm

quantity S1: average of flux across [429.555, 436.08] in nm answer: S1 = 23.2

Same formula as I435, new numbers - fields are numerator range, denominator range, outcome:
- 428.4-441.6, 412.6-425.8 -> 1.19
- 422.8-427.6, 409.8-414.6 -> 1.16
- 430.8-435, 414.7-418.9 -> 1.21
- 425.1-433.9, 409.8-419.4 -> 1.11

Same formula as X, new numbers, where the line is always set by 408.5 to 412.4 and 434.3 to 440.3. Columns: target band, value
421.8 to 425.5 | 0.19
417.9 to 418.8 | 0.09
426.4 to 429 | 0.20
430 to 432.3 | 0.41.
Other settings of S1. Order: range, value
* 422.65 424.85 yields 22.9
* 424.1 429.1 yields 22.9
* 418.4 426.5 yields 22.2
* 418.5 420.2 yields 20.9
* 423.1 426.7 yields 23.4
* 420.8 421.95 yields 22.5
